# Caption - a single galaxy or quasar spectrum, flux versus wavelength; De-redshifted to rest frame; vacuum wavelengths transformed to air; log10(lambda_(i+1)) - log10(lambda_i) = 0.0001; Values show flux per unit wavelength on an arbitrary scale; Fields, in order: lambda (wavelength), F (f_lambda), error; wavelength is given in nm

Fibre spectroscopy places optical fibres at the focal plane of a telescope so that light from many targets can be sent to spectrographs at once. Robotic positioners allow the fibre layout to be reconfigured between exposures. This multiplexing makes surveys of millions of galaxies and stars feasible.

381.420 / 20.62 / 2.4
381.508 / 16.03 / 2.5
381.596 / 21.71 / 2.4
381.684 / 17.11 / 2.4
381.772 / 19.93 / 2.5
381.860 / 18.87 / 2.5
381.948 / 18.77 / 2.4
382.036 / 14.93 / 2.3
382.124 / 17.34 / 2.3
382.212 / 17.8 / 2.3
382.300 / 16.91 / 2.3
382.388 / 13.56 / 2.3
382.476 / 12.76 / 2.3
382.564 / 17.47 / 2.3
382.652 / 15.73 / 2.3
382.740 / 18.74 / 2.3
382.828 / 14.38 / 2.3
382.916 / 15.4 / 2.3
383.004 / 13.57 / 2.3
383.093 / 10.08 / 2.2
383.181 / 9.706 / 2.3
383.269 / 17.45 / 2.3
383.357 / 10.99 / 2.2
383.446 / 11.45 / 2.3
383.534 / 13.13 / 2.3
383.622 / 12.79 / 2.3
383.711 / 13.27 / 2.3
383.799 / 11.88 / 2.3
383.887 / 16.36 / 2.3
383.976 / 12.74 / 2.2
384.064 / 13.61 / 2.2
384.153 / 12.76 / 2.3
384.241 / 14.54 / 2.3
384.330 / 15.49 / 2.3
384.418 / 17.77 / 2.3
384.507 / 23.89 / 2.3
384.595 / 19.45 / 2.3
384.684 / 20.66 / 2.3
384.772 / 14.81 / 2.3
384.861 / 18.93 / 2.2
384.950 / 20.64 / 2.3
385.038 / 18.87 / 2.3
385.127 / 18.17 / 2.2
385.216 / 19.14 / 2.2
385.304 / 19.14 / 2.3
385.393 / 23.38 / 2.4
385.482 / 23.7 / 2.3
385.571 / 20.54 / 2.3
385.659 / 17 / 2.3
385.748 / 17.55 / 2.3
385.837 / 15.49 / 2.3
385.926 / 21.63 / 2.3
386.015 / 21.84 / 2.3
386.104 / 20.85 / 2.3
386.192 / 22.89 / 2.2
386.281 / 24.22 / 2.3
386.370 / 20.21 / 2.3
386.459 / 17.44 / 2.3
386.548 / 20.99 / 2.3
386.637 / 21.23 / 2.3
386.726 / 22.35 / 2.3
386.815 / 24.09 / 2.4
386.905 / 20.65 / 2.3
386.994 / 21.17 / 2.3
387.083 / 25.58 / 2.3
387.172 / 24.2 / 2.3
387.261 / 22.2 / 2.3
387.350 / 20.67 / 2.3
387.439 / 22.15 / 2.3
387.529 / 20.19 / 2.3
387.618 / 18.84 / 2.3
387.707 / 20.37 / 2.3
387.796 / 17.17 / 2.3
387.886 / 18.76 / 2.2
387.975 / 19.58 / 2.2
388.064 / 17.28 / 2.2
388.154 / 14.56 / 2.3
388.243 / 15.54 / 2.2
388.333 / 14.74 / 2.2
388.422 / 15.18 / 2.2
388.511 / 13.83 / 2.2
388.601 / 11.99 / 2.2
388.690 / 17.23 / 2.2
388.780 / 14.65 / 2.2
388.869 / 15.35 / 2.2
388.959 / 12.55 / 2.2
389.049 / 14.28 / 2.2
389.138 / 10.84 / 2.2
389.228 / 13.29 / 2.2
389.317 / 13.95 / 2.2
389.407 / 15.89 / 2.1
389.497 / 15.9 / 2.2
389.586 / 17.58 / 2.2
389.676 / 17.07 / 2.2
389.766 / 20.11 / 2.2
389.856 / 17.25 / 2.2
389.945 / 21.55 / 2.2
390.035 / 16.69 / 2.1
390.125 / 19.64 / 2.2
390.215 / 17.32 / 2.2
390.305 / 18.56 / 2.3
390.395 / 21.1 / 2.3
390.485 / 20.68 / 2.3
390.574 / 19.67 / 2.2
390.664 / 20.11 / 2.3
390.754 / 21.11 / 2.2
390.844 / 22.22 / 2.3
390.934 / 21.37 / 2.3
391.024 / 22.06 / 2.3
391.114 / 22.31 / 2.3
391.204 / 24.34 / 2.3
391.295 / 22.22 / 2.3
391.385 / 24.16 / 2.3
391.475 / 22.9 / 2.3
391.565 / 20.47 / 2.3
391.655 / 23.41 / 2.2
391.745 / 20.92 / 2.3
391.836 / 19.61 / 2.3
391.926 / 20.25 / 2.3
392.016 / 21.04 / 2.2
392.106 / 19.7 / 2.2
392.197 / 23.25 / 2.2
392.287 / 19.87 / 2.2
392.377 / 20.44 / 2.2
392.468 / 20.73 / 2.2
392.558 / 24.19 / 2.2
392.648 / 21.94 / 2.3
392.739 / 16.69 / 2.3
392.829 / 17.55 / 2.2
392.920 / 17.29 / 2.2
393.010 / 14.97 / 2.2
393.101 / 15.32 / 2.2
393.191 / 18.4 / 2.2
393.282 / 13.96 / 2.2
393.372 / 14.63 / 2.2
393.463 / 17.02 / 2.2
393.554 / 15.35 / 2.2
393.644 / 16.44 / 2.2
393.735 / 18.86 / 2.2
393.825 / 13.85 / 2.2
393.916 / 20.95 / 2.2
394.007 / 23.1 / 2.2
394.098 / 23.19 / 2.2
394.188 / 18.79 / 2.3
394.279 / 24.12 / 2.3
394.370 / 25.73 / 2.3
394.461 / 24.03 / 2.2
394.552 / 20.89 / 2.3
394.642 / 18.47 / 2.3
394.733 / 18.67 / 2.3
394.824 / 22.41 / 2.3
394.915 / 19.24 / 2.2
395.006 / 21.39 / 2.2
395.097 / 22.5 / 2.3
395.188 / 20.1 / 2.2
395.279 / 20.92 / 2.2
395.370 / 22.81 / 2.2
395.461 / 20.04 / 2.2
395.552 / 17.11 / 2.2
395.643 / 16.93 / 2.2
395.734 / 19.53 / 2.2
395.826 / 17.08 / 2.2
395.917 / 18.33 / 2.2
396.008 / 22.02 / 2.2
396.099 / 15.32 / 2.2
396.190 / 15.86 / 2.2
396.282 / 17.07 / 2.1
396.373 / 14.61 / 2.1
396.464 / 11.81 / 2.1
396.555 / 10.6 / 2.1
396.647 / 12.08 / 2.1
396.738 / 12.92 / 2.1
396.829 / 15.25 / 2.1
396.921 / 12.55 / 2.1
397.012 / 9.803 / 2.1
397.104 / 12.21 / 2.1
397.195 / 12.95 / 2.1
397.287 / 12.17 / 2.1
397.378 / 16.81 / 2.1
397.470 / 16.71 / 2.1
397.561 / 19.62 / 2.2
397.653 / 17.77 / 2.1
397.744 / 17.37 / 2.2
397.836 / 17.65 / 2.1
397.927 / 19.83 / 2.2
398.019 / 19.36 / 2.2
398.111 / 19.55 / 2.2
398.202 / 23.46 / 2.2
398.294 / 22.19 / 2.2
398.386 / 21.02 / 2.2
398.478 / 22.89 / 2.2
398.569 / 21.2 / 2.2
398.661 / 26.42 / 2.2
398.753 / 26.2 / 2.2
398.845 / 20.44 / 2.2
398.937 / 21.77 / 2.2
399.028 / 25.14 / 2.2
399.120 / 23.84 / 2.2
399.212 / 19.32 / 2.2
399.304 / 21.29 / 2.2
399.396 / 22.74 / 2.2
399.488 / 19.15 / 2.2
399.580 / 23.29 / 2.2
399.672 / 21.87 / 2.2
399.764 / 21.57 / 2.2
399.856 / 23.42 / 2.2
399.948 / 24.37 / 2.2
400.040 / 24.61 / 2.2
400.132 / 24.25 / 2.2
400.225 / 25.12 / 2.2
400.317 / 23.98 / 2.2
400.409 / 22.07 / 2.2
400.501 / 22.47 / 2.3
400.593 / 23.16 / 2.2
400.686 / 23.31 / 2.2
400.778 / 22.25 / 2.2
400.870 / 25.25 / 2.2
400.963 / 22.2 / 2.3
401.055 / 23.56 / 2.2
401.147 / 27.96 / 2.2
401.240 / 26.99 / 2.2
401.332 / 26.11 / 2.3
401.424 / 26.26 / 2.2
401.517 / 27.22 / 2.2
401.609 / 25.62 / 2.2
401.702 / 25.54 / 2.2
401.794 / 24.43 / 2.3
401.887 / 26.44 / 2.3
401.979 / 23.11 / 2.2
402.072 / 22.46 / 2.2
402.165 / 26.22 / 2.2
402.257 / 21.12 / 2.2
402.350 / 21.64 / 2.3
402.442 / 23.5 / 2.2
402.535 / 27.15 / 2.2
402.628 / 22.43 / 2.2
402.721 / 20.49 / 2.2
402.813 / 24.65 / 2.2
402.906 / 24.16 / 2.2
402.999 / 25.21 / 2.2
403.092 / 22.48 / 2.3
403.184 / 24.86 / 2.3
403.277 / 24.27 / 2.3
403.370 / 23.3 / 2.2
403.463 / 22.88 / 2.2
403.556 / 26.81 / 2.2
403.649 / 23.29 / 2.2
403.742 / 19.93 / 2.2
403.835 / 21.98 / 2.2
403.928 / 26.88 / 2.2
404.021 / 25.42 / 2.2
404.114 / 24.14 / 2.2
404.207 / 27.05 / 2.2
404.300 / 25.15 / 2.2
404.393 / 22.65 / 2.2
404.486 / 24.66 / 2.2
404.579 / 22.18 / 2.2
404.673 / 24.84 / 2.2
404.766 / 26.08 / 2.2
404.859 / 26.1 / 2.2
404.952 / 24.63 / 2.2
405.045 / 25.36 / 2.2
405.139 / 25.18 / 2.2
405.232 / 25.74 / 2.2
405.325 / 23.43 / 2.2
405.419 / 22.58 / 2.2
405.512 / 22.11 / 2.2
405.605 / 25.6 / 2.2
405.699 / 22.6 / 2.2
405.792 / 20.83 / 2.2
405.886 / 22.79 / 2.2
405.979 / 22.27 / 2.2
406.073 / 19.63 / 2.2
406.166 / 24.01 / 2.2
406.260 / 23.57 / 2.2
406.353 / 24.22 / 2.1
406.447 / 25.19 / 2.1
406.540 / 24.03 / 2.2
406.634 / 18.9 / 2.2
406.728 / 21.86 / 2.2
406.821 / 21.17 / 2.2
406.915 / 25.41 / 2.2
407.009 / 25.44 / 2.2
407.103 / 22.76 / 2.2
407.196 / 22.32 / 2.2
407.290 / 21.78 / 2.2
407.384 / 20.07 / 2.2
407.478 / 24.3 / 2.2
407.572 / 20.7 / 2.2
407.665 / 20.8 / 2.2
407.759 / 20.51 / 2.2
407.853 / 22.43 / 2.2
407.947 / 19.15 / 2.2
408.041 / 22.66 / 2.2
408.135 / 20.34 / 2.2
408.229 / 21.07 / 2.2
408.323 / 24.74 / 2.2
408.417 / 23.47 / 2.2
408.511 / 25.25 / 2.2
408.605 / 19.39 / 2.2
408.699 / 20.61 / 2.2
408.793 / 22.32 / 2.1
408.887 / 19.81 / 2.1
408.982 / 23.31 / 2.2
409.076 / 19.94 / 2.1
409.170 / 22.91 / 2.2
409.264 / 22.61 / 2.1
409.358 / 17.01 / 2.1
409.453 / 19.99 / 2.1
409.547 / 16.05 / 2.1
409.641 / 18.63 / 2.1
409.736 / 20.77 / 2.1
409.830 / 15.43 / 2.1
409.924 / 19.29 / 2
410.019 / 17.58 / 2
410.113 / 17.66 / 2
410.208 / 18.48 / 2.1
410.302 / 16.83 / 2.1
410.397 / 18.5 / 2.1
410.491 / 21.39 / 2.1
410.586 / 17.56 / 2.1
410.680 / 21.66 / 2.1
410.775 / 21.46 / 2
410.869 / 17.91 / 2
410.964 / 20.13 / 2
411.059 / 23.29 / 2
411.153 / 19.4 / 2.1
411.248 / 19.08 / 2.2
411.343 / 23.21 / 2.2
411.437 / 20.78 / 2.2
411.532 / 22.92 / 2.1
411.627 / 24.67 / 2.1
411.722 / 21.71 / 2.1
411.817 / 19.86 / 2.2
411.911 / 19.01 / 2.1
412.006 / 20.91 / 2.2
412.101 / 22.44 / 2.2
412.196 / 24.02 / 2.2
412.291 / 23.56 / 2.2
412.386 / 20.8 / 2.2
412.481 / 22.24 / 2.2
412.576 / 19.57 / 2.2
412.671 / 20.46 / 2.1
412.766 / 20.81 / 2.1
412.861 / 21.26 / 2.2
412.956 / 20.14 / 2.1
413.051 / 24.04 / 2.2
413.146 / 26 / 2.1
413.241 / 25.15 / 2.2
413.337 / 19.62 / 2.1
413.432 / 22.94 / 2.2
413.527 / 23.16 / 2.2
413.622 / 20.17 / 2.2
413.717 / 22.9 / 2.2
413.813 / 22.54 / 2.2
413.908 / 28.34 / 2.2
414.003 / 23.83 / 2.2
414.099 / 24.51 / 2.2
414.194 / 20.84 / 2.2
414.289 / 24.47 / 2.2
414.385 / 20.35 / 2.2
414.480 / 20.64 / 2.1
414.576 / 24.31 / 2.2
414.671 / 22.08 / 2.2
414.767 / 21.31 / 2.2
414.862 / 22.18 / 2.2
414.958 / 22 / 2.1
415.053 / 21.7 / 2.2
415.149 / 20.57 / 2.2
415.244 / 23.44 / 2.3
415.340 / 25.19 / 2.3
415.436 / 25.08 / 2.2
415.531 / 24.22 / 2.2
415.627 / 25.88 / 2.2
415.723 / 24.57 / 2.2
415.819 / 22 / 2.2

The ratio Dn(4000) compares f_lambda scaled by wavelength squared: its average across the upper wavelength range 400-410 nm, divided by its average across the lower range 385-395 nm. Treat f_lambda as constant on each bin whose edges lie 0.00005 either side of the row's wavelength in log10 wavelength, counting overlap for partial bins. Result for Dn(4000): 1.3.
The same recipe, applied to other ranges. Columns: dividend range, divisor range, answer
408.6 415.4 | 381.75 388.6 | 1.37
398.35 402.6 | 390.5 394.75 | 1.22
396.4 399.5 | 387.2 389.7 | 1.17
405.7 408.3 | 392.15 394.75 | 1.23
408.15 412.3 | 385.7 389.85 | 1.26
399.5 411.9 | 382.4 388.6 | 1.40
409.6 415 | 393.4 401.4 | 1.14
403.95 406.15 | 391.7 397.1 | 1.38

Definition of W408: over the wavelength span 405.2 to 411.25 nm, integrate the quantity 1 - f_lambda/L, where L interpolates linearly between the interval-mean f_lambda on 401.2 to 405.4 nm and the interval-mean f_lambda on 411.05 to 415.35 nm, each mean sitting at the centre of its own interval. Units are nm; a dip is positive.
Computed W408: 0.54 nm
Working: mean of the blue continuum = 24.4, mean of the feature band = 21.3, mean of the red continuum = 22.2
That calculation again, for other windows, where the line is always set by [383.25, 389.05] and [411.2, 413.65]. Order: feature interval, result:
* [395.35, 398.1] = 0.49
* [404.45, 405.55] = -0.19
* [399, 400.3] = -0.18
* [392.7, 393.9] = 0.18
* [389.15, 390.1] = 0.09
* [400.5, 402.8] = -0.45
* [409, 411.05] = 0.22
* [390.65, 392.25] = -0.25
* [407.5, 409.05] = -0.03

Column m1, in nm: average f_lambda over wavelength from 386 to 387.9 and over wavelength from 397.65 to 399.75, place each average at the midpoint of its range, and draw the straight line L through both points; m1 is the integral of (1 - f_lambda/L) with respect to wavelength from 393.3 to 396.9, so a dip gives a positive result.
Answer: 0.52 nm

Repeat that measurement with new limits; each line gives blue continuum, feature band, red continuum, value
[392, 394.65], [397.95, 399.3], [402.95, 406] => -0.04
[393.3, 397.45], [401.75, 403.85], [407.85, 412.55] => -0.49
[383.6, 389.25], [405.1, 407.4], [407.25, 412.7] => -0.30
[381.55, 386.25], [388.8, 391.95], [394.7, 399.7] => -0.21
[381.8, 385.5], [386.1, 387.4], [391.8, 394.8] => -0.36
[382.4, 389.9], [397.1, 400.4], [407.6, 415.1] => -0.28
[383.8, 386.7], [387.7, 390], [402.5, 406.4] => 0.45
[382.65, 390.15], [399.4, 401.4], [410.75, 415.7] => -0.37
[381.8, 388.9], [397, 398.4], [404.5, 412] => 0.16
